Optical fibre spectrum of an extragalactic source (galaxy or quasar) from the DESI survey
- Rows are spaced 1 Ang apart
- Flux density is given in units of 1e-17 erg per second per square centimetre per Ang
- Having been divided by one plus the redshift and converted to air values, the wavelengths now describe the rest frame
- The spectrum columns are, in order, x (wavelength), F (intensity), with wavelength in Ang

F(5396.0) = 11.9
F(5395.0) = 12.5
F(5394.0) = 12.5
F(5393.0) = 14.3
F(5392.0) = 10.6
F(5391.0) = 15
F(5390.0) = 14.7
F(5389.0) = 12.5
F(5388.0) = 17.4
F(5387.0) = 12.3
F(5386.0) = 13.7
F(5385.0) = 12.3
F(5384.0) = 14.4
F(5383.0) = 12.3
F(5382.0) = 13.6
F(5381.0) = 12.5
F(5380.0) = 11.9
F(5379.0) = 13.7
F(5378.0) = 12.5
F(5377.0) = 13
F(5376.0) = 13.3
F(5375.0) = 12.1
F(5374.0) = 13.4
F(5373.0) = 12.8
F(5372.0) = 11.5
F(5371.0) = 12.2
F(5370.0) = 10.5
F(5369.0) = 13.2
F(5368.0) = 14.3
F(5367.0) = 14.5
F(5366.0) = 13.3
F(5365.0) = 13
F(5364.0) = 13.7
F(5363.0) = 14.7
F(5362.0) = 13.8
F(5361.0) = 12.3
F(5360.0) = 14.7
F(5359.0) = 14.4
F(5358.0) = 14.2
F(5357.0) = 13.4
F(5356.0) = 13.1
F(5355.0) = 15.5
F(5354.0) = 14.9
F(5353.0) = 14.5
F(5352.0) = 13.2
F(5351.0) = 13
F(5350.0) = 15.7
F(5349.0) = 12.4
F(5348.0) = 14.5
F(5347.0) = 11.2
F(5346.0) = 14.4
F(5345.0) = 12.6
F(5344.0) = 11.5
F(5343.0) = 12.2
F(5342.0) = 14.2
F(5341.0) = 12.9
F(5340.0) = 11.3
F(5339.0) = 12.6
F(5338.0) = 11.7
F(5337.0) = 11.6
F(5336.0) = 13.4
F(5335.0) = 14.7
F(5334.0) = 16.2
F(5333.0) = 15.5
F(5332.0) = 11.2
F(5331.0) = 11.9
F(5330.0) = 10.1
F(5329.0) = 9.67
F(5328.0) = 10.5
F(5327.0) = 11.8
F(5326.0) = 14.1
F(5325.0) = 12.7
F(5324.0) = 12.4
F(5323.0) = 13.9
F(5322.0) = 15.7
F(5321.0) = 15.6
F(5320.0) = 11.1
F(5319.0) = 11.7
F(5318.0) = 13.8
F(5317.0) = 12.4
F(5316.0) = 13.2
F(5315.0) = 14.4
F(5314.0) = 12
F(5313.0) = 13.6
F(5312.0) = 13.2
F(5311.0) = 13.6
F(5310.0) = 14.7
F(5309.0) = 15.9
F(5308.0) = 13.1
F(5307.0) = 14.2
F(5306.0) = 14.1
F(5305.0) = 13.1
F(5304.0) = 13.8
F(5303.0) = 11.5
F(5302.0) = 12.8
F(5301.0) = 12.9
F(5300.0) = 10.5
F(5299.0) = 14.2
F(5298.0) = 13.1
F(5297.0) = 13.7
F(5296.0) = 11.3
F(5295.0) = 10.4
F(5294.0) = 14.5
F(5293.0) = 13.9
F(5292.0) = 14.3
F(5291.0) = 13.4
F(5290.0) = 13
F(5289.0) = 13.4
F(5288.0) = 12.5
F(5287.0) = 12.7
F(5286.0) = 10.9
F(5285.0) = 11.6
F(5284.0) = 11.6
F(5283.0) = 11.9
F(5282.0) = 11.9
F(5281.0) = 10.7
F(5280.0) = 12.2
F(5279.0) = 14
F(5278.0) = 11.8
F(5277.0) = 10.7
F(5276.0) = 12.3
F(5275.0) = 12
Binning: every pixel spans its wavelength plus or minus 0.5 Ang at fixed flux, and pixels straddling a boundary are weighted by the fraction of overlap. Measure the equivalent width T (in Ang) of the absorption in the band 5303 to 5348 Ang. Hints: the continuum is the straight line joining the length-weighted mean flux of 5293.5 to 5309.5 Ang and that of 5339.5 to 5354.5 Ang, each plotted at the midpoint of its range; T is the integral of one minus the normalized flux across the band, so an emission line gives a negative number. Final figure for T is 0.4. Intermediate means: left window 13.1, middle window 13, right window 13.2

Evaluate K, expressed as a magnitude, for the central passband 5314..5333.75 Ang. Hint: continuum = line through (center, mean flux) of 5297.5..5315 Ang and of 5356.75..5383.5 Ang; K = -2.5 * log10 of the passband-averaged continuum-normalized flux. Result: 0.05 mag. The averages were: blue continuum 13.3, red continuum 13.1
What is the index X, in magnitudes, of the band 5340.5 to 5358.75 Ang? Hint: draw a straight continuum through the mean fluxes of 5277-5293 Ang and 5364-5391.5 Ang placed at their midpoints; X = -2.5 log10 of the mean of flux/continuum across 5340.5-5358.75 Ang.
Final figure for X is -0.048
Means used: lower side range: 12.4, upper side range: 13.2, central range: 13.5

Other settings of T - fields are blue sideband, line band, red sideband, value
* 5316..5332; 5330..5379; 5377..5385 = -2.0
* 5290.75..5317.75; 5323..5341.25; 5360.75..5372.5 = 1.0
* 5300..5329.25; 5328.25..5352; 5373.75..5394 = 0.7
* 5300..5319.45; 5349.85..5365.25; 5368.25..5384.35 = -1.3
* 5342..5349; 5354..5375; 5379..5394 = -0.6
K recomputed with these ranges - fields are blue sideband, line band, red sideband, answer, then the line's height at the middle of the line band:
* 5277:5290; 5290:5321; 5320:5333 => -0.075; 12.3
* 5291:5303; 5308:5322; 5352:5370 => -0.034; 13.1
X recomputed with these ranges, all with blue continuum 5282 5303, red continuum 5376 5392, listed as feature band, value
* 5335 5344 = 0.04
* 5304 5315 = -0.09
